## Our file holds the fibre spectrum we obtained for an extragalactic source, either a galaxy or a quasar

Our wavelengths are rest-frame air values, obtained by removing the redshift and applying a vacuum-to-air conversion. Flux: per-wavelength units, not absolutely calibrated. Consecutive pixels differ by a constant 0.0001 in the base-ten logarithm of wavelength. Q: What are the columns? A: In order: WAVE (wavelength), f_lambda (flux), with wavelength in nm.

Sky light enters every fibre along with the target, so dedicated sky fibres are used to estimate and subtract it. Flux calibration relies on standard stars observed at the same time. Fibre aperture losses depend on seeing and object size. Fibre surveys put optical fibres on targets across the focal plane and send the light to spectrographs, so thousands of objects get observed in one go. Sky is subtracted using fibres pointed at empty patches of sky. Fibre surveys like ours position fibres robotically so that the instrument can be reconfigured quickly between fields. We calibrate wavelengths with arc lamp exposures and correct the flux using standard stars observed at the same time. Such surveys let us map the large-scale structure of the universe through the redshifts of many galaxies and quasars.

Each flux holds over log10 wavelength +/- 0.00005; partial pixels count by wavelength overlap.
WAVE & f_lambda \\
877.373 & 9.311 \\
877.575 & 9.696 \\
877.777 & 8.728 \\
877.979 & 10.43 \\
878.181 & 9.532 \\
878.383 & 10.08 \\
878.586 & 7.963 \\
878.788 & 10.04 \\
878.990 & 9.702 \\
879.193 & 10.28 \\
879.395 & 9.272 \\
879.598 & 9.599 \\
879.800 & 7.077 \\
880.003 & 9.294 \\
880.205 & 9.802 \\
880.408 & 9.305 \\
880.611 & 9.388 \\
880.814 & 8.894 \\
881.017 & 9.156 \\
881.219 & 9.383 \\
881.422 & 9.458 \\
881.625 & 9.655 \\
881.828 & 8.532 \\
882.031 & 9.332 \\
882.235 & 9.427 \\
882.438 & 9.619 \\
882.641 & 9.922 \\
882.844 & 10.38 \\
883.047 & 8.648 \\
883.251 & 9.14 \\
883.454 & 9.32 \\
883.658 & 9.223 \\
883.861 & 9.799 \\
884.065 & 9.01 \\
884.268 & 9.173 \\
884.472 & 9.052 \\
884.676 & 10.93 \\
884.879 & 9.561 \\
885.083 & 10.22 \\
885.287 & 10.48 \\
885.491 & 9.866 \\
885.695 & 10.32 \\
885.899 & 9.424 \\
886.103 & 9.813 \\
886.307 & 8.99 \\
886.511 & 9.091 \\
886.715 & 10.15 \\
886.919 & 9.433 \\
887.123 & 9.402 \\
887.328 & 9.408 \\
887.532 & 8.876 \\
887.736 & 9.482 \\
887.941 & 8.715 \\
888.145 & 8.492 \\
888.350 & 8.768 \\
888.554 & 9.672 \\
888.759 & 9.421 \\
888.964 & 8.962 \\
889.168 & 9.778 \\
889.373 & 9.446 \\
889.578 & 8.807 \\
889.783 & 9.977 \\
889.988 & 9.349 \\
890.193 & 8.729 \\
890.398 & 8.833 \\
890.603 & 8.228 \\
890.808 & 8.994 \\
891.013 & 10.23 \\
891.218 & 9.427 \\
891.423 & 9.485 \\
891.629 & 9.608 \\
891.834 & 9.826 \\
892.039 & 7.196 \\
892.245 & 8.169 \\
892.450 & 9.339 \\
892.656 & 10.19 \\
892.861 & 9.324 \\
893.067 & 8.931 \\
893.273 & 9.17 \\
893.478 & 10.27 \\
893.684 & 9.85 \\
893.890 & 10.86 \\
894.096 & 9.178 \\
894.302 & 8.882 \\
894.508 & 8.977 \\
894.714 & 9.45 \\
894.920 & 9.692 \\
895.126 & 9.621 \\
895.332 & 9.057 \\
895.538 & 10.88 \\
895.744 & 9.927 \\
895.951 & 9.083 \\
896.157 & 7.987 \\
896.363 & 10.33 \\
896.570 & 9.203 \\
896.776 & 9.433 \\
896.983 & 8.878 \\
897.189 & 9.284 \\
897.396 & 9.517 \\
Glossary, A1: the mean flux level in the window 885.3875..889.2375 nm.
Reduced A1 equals 9.37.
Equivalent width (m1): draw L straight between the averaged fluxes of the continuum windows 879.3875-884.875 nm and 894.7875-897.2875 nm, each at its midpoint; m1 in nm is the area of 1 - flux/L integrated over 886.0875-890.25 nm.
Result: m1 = 0.05 nm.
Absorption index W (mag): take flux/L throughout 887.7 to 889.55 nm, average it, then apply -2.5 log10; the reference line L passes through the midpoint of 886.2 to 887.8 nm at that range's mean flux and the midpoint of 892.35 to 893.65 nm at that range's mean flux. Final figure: 0.03 mag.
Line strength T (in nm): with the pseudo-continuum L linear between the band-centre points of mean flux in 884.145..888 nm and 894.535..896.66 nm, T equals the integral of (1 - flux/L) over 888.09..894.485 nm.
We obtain 0.19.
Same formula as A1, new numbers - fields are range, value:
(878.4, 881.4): 9.26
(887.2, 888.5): 8.99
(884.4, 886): 10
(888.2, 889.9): 9.33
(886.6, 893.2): 9.21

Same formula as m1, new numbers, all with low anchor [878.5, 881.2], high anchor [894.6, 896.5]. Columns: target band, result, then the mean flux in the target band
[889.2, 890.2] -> 0.009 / 9.34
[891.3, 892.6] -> 0.067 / 8.99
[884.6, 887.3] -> -0.129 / 9.8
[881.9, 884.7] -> -0.045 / 9.45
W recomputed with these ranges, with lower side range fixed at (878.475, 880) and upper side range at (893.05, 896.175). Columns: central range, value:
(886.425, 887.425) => -0.02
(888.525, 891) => 0.02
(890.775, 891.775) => -0.02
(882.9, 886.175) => -0.04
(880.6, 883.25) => -0.02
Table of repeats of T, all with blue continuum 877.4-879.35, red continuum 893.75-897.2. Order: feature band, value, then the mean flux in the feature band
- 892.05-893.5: 0.05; 9.15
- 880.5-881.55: 0.03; 9.27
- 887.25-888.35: 0.06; 8.97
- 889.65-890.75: 0.06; 9.01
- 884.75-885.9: -0.06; 10.1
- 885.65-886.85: -0.01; 9.6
